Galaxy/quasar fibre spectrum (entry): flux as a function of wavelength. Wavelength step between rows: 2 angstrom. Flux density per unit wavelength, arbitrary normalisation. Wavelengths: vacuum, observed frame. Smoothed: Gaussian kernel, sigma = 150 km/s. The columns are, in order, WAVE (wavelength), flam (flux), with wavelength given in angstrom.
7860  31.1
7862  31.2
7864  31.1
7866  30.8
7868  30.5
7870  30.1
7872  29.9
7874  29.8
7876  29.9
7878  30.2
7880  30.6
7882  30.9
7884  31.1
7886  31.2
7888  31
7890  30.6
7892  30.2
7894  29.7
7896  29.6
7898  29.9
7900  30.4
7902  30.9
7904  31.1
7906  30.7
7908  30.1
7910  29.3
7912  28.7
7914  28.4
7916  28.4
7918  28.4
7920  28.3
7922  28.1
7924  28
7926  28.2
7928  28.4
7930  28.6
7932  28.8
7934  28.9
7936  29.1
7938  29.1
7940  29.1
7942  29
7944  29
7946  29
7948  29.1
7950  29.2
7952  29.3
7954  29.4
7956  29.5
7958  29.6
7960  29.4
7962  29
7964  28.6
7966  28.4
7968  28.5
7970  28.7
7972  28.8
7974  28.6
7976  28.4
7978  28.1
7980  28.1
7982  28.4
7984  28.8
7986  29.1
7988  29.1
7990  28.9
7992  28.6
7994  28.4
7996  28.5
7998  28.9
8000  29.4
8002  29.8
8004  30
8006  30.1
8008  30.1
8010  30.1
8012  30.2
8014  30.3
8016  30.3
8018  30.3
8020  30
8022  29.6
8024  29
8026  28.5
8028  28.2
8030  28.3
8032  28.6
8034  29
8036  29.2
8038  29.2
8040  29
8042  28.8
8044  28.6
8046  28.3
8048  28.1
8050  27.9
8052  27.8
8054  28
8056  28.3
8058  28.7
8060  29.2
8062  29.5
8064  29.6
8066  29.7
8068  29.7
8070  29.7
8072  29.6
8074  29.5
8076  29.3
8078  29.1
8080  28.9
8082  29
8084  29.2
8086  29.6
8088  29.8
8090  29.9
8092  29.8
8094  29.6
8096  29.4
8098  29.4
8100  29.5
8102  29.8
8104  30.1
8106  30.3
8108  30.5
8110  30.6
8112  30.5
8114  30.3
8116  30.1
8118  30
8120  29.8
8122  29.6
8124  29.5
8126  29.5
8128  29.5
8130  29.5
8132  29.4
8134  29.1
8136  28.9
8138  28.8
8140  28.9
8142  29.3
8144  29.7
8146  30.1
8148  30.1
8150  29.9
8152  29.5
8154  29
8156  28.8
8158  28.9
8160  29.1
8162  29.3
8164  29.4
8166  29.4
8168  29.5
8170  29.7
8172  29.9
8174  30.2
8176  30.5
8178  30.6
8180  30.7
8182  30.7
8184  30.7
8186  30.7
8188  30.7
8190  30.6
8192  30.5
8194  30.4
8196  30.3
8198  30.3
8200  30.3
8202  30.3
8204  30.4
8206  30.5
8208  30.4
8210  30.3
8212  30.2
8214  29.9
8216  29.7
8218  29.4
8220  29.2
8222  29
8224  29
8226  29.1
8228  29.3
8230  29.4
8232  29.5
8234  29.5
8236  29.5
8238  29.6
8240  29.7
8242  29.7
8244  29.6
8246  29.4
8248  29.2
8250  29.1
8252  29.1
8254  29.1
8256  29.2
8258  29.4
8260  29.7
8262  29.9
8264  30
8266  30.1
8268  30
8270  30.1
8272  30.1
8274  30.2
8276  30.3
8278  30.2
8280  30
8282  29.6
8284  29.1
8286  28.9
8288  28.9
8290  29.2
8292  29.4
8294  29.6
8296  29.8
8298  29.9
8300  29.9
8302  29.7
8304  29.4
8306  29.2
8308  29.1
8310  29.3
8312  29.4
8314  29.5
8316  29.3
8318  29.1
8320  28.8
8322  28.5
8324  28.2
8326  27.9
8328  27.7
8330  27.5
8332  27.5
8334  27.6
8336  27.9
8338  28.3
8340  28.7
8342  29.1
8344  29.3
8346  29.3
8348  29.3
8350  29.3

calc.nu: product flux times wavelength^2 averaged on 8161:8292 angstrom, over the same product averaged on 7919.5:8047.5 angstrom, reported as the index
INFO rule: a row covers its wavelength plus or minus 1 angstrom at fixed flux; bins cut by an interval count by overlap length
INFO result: 1.1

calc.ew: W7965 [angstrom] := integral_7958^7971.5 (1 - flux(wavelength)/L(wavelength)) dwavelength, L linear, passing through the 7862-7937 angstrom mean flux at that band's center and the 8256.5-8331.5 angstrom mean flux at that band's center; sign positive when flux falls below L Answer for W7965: 0.39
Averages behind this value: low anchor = 29.7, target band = 28.8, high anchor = 29.4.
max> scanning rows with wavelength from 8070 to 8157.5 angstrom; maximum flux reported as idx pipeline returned 30.6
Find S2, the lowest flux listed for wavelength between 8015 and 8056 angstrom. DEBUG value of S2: 27.8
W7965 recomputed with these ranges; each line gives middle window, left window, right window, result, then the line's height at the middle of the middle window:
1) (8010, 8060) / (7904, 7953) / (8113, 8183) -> 0.5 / 29.3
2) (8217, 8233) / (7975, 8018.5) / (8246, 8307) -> 0.2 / 29.5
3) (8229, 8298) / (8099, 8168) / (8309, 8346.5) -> -1.6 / 28.9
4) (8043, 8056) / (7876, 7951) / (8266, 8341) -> 0.6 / 29.4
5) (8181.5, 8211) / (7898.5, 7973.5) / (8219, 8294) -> -1.0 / 29.4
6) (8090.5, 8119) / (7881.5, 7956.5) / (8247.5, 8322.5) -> -0.5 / 29.5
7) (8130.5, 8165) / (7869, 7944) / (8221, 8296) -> 0.3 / 29.5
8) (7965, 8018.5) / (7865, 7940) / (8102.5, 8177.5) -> 1.0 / 29.7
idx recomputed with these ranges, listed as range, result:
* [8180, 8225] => 30.7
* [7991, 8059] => 30.3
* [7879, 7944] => 31.2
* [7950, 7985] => 29.6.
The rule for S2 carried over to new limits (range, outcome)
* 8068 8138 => 28.8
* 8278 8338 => 27.5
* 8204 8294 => 28.9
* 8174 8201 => 30.2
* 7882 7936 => 28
